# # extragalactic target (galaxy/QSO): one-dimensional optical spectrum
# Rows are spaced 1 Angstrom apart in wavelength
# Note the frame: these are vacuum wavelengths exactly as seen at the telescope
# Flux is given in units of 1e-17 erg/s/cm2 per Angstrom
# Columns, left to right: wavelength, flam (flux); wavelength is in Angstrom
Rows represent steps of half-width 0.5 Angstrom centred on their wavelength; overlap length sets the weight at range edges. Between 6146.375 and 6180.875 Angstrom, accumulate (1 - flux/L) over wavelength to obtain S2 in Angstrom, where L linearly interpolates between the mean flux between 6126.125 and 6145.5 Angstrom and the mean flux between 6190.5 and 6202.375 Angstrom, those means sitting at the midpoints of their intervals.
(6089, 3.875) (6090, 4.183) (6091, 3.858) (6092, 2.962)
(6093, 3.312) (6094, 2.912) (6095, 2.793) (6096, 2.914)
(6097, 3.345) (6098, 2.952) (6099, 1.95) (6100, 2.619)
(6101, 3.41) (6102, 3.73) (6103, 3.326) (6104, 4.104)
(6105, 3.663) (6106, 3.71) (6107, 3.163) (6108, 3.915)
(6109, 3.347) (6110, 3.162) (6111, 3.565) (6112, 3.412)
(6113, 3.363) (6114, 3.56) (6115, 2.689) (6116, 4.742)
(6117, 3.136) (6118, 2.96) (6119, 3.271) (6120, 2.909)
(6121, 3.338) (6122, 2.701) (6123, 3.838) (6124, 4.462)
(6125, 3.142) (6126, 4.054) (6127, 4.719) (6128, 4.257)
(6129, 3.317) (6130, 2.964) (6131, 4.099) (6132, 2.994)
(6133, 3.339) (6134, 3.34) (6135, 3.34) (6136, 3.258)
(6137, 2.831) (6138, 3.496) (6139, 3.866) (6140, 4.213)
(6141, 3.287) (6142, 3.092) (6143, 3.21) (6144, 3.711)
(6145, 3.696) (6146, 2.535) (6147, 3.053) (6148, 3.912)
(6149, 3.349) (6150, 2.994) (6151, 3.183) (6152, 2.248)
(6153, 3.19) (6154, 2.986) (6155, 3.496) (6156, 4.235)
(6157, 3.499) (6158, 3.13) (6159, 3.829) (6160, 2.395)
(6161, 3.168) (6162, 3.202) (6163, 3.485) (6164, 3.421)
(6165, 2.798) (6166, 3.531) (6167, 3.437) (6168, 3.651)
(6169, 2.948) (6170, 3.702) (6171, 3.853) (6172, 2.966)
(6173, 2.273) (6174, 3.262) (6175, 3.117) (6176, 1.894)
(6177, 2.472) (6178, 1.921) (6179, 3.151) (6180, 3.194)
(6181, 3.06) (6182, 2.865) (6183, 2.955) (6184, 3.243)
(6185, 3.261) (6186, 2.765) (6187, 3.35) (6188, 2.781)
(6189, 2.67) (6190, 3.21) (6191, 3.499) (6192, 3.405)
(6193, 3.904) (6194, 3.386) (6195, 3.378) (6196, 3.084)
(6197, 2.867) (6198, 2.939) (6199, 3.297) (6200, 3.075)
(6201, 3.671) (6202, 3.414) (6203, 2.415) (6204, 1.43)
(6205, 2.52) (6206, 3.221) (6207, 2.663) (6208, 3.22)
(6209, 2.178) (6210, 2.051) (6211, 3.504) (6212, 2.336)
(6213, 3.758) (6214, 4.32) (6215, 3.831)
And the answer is 3.0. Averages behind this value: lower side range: 3.54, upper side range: 3.33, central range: 3.14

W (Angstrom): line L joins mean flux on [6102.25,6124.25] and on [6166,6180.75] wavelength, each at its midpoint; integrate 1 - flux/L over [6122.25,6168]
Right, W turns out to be -2.7 Angstrom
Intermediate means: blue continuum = 3.46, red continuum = 3.01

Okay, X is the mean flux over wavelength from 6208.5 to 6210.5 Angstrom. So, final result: 2.11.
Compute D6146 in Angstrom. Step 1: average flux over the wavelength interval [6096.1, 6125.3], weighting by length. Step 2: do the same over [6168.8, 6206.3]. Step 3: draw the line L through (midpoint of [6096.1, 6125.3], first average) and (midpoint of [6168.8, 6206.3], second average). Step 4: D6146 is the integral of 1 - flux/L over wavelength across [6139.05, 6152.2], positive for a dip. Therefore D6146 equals -0.5 Angstrom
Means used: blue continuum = 3.36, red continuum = 3.01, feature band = 3.31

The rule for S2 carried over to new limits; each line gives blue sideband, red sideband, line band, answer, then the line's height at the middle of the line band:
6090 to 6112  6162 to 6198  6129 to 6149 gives -1.1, 3.2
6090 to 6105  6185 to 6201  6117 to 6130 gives -1.4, 3.2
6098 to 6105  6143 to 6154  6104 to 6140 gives -3.5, 3.19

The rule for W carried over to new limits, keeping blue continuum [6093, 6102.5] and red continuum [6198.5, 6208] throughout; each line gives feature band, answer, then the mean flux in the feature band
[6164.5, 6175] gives -1.19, 3.24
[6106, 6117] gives -1.94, 3.49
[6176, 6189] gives 0.12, 2.87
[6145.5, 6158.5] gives -1.30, 3.22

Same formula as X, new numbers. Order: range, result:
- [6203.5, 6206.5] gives 2.39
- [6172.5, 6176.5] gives 2.64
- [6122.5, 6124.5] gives 4.15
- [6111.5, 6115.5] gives 3.26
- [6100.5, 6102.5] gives 3.57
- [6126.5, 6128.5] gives 4.49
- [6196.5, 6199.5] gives 3.03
